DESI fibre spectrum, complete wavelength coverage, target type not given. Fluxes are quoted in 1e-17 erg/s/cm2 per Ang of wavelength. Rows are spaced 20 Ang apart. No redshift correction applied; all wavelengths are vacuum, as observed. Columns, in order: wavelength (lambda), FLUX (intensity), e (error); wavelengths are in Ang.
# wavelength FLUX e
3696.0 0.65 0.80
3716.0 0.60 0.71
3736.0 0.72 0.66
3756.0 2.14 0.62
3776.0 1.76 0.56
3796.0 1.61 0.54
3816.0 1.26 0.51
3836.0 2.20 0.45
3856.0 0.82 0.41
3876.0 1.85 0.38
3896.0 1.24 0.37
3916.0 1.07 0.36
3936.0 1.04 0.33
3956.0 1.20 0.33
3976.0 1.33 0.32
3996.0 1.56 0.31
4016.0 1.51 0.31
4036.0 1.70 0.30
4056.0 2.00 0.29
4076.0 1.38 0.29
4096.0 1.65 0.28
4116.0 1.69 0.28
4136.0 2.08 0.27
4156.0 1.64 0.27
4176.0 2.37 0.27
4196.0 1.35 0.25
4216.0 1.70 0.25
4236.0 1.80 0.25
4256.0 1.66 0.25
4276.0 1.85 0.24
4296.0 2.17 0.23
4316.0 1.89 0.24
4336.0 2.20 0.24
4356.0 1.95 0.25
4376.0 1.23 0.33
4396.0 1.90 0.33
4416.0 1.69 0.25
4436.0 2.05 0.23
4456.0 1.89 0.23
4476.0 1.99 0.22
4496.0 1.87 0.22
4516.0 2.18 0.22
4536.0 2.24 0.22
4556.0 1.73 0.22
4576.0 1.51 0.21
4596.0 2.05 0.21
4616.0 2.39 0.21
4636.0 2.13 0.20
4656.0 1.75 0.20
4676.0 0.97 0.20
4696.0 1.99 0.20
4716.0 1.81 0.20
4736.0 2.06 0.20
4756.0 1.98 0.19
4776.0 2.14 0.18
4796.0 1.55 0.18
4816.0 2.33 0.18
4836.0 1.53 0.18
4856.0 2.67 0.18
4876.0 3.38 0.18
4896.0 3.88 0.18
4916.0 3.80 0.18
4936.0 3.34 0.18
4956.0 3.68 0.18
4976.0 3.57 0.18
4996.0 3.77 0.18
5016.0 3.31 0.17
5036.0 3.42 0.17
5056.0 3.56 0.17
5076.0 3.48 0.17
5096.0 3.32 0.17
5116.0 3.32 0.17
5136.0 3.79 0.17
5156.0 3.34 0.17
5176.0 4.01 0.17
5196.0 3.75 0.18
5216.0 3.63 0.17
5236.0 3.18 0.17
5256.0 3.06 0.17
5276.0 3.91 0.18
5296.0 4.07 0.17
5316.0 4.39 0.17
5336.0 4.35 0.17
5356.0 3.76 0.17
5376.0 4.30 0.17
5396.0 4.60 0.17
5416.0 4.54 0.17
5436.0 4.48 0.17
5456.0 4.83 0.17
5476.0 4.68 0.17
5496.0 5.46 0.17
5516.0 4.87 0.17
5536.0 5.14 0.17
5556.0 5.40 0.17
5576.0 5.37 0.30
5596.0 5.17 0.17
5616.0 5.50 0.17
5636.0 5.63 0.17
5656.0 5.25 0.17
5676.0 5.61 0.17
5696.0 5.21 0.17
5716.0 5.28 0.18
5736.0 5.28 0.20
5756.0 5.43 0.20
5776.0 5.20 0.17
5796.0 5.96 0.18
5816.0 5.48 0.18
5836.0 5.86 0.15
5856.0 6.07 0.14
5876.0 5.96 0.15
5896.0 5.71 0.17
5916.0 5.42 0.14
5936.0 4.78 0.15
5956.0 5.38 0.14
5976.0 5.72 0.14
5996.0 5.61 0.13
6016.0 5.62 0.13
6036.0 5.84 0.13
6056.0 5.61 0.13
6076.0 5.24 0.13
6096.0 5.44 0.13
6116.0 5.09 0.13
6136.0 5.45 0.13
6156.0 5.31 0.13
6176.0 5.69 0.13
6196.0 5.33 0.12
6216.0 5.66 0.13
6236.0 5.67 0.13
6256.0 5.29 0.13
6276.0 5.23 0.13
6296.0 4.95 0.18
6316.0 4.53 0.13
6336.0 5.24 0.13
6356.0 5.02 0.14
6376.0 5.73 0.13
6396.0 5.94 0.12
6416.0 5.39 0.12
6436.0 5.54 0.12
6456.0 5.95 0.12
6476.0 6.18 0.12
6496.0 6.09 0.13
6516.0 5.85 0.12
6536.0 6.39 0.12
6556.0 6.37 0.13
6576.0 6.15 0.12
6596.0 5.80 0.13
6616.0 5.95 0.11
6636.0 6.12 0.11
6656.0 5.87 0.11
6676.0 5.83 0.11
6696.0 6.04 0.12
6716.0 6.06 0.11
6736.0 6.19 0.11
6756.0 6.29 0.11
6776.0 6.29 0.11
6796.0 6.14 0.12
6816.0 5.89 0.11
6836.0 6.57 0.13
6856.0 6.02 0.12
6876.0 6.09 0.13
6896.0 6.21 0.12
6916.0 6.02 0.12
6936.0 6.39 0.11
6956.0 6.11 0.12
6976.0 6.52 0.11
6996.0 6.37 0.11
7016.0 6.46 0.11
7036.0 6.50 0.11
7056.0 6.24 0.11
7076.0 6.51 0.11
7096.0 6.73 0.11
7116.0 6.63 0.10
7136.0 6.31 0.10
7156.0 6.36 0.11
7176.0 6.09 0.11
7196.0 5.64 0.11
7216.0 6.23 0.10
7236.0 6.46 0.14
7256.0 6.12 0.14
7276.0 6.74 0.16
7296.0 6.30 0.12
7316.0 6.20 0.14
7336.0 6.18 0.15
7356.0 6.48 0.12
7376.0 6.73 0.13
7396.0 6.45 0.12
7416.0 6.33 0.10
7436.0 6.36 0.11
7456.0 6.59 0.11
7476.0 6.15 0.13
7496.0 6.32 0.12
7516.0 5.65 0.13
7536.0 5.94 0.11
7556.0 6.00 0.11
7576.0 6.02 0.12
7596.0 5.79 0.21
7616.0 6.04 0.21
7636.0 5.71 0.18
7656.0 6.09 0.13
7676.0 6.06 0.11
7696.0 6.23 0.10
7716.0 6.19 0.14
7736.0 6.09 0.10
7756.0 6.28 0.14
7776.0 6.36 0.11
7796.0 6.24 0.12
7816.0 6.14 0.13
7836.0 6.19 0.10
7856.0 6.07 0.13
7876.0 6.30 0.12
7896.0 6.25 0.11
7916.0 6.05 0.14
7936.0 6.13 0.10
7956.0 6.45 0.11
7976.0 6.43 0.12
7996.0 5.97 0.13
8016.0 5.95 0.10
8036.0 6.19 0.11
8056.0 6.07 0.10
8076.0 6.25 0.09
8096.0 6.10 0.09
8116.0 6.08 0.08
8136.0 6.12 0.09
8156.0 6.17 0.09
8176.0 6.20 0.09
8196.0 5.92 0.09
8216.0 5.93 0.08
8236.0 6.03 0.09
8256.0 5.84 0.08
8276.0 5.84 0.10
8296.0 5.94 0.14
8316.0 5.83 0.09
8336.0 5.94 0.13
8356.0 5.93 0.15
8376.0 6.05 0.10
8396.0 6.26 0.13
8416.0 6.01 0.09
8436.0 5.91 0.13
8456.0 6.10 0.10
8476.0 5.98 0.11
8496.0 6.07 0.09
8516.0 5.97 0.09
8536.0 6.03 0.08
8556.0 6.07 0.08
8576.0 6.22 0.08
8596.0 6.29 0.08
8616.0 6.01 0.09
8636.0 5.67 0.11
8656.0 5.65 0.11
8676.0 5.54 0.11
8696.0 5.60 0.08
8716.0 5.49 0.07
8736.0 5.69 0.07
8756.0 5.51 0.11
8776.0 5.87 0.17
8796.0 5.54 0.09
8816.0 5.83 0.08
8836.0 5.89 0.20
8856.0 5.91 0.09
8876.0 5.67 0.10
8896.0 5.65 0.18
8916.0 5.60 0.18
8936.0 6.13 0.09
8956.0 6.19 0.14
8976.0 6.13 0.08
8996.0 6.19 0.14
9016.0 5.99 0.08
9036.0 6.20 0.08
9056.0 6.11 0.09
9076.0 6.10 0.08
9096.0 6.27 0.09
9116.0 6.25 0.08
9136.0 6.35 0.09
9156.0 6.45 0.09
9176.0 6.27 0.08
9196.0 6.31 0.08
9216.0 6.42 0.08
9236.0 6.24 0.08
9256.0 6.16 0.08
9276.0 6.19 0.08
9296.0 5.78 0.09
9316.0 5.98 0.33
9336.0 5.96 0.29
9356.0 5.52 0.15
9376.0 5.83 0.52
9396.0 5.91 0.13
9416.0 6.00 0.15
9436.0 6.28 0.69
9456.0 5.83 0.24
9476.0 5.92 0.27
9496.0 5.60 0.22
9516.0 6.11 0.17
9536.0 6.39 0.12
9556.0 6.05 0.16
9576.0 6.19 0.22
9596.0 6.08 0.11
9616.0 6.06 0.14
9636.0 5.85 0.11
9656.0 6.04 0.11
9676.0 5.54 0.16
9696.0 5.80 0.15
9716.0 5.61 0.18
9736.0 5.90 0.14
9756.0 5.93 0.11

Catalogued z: 0.220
